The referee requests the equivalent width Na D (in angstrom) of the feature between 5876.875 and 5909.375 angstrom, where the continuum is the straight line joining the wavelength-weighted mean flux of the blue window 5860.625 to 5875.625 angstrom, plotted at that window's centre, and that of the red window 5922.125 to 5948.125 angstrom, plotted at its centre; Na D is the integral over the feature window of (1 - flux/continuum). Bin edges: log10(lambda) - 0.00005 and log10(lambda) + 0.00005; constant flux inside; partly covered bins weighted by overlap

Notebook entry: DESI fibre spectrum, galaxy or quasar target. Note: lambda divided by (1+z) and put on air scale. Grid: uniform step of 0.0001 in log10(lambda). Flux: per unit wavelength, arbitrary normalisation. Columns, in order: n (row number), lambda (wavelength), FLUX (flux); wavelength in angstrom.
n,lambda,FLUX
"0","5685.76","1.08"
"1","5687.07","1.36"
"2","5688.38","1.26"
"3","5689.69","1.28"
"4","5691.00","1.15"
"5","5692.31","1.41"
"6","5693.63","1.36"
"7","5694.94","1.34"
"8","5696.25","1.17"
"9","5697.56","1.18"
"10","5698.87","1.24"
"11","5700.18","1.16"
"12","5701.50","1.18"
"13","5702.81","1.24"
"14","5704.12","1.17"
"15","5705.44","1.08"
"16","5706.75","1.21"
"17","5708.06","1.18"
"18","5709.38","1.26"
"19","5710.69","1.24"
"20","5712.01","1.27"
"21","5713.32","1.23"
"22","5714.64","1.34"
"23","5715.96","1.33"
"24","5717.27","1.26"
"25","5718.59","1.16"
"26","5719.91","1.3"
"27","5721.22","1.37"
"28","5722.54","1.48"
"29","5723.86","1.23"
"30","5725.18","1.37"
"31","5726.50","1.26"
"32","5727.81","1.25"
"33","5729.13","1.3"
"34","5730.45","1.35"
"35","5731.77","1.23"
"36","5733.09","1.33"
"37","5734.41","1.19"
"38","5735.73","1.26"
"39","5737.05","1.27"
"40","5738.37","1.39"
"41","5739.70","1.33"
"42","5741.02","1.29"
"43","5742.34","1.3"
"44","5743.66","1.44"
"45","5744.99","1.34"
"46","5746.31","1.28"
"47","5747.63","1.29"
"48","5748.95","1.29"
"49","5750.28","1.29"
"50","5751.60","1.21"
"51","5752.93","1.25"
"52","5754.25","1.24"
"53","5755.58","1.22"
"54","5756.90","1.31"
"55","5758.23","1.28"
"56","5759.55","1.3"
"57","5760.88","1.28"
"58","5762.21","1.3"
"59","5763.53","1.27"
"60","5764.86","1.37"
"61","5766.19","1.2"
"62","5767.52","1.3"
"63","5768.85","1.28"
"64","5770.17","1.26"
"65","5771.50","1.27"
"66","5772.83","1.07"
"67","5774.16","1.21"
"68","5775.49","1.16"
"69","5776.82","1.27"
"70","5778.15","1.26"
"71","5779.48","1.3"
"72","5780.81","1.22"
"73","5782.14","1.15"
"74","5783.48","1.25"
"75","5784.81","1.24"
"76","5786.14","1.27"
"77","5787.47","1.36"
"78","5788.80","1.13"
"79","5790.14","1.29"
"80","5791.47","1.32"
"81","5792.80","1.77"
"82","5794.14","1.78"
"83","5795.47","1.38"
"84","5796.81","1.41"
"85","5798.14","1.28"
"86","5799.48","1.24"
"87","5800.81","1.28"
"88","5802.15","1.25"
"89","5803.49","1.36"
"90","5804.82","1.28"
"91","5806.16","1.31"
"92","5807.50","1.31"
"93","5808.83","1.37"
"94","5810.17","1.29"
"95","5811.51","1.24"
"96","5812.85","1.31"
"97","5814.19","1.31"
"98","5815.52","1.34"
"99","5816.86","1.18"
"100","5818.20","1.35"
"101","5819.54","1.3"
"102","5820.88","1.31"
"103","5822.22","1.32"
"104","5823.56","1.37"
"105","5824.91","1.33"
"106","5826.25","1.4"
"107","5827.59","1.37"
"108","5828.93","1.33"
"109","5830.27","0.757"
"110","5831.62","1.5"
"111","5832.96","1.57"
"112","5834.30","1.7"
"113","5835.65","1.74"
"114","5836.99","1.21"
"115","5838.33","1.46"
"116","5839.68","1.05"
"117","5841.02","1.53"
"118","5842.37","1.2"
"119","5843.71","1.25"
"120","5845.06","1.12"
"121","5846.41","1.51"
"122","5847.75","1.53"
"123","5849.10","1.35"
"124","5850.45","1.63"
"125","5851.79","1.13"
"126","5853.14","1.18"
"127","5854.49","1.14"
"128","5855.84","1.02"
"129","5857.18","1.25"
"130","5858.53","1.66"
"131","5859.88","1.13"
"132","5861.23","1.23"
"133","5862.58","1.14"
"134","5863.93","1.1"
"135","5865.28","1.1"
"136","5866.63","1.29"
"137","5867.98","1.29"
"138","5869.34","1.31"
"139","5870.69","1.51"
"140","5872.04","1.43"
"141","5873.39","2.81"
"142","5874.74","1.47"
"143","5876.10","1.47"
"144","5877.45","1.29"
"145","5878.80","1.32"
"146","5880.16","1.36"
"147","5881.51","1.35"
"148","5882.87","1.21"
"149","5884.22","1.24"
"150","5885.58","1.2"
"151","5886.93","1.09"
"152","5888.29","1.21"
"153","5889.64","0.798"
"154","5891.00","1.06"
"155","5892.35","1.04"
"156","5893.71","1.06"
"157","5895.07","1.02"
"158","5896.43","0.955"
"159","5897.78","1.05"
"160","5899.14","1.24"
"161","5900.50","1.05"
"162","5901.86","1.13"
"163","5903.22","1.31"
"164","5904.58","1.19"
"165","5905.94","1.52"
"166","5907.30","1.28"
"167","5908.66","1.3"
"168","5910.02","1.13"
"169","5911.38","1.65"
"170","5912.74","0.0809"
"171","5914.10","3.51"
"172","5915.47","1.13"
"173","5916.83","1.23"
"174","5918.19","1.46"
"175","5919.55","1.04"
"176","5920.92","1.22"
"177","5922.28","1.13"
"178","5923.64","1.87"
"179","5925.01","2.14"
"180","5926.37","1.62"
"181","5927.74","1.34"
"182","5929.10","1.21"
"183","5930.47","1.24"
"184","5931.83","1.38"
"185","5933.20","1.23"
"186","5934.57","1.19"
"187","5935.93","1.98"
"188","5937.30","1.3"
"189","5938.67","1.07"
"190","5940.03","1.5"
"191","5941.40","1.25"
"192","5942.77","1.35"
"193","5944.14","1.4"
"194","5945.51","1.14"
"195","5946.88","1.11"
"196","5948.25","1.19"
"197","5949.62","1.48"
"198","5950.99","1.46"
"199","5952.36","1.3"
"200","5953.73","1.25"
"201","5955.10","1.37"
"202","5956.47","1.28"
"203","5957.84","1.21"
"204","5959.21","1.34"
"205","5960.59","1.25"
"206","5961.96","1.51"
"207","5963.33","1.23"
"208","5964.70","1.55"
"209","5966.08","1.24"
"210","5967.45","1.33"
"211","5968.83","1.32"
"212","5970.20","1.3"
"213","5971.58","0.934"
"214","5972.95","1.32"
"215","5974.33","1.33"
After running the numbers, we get 5.4 angstrom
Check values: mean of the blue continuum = 1.43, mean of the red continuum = 1.39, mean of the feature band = 1.18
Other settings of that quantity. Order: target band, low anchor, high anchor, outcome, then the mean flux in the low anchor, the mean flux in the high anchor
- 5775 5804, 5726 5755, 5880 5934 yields -0.7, 1.29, 1.28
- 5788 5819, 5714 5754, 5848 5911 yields -1.3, 1.3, 1.27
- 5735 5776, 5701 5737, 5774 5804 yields 0.4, 1.26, 1.31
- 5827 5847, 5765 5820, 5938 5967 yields -0.8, 1.3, 1.31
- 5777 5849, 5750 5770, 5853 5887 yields -1.6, 1.27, 1.34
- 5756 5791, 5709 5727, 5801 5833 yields 1.2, 1.29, 1.3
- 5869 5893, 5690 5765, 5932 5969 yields -0.6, 1.27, 1.33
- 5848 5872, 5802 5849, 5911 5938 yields 1.8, 1.34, 1.44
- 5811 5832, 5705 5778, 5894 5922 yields -0.3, 1.27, 1.27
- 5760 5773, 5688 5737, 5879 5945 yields 0.0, 1.26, 1.3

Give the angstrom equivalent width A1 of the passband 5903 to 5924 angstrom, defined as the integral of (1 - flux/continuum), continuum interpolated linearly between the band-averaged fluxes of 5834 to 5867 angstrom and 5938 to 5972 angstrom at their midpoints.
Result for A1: -1.2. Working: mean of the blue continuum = 1.3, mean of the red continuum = 1.3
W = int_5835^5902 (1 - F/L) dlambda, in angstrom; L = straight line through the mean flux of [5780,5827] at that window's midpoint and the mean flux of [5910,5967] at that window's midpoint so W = 3.4 angstrom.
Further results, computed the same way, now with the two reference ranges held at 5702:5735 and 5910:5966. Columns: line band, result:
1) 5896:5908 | 1.42 angstrom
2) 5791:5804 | -1.04 angstrom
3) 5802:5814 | 0.05 angstrom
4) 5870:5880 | -1.92 angstrom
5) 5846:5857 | 0.23 angstrom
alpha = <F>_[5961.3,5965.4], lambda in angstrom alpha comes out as 1.43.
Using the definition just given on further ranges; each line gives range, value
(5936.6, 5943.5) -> 1.3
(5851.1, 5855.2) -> 1.15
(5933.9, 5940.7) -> 1.41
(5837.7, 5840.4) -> 1.26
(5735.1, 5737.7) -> 1.27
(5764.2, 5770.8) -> 1.28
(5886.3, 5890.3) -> 1.03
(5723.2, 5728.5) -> 1.28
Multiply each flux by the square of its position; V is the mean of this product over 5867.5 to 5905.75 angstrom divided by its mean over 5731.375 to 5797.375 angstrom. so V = 1.0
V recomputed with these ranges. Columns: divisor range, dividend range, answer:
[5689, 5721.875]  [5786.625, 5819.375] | 1.11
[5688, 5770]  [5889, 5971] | 1.10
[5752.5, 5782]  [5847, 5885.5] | 1.12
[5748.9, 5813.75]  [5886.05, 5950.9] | 1.05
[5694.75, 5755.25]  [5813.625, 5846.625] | 1.09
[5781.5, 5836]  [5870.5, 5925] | 1.01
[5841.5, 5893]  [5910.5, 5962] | 1.08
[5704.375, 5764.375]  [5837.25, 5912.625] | 1.04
